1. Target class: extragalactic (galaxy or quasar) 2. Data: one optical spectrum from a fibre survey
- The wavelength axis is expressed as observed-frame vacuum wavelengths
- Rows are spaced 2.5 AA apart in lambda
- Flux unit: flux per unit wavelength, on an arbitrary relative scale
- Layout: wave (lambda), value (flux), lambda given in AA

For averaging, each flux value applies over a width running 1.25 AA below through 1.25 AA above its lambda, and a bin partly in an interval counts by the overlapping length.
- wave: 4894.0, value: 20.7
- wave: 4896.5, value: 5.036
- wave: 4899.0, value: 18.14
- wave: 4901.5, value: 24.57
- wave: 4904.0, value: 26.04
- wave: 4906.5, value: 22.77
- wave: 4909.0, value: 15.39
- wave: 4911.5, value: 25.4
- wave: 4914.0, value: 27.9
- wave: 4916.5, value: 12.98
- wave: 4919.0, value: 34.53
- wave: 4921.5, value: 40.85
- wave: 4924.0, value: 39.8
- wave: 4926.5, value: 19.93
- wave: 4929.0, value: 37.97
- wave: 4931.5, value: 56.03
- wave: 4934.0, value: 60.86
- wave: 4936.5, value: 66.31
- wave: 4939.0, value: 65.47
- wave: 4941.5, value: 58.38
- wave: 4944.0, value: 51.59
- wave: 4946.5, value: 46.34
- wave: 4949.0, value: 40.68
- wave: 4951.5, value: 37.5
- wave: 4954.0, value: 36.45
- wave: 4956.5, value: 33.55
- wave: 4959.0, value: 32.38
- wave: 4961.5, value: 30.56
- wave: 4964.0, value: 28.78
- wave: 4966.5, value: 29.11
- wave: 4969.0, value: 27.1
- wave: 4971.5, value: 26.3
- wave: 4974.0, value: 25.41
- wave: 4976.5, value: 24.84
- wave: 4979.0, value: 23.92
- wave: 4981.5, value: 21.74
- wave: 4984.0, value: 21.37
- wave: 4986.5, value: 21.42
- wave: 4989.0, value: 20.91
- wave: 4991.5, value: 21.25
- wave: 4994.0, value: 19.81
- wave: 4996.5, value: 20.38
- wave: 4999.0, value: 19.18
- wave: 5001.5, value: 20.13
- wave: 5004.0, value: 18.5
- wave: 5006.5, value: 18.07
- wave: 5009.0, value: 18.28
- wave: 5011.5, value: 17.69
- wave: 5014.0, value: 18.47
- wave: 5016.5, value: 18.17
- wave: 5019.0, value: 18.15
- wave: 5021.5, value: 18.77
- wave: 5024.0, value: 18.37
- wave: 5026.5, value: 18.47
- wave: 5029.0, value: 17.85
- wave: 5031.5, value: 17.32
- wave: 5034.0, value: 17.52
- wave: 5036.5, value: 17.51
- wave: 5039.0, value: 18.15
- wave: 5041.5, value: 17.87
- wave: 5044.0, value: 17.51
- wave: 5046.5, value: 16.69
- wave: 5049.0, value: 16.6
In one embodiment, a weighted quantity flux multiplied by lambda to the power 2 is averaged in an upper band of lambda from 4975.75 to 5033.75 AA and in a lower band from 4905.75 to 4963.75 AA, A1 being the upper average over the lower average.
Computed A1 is 0.5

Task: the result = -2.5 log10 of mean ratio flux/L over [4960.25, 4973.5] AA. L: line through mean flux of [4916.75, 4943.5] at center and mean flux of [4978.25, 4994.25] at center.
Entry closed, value 0.08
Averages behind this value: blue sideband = 46.8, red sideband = 21.5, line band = 28.2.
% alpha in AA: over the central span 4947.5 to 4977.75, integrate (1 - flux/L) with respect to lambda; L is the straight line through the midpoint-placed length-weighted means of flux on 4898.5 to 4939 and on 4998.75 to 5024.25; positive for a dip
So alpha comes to -4.7 AA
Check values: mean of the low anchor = 34.4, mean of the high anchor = 18.5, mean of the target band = 31.2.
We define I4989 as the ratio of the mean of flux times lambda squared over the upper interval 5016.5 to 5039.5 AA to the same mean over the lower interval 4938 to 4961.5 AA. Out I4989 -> 0.43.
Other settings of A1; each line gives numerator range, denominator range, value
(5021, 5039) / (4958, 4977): 0.65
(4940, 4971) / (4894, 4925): 1.58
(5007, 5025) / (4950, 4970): 0.58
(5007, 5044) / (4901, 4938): 0.54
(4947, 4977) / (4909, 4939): 0.83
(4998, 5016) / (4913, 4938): 0.48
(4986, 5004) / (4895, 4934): 0.74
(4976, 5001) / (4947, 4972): 0.66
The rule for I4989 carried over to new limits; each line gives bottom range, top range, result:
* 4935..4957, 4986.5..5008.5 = 0.41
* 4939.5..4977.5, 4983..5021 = 0.55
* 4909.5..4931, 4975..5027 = 0.68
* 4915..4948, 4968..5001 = 0.51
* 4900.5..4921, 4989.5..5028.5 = 0.81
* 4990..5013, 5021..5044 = 0.94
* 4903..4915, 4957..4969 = 1.32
